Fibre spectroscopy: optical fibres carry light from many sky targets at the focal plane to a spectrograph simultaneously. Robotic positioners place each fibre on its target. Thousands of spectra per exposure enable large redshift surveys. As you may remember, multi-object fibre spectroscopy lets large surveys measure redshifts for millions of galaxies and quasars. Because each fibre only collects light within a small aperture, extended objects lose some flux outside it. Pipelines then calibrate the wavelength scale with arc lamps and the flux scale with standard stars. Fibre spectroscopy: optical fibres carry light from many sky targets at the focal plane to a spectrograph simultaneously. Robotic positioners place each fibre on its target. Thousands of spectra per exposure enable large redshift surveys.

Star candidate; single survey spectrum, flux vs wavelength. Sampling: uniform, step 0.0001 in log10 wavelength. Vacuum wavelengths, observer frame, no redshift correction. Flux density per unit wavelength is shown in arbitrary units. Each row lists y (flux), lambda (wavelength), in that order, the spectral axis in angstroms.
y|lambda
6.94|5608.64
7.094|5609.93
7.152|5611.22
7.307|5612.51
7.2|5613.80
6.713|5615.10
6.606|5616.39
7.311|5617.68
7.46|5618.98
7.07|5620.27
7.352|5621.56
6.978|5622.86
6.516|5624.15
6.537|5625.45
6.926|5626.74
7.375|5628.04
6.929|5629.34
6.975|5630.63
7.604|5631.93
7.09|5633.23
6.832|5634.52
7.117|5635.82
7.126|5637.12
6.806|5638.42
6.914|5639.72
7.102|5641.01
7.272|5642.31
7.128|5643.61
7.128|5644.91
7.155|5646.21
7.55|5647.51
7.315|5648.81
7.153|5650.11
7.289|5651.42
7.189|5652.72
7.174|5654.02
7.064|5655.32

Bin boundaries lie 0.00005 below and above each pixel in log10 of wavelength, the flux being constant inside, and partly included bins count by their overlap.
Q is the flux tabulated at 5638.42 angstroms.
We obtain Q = 6.806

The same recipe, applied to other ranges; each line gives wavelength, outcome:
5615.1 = 6.713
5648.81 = 7.315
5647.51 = 7.55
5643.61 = 7.128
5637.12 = 7.126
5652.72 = 7.189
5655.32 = 7.064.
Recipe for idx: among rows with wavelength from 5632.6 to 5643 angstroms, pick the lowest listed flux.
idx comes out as 6.806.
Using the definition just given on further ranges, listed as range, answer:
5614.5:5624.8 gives 6.516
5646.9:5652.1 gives 7.153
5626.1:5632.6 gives 6.926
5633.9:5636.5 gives 6.832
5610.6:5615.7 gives 6.713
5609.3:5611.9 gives 7.094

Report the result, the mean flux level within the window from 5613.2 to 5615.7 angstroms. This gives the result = 6.94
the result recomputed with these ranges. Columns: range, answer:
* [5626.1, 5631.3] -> 7.05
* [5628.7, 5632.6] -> 7.17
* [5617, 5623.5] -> 7.23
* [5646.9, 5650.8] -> 7.32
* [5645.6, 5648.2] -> 7.36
